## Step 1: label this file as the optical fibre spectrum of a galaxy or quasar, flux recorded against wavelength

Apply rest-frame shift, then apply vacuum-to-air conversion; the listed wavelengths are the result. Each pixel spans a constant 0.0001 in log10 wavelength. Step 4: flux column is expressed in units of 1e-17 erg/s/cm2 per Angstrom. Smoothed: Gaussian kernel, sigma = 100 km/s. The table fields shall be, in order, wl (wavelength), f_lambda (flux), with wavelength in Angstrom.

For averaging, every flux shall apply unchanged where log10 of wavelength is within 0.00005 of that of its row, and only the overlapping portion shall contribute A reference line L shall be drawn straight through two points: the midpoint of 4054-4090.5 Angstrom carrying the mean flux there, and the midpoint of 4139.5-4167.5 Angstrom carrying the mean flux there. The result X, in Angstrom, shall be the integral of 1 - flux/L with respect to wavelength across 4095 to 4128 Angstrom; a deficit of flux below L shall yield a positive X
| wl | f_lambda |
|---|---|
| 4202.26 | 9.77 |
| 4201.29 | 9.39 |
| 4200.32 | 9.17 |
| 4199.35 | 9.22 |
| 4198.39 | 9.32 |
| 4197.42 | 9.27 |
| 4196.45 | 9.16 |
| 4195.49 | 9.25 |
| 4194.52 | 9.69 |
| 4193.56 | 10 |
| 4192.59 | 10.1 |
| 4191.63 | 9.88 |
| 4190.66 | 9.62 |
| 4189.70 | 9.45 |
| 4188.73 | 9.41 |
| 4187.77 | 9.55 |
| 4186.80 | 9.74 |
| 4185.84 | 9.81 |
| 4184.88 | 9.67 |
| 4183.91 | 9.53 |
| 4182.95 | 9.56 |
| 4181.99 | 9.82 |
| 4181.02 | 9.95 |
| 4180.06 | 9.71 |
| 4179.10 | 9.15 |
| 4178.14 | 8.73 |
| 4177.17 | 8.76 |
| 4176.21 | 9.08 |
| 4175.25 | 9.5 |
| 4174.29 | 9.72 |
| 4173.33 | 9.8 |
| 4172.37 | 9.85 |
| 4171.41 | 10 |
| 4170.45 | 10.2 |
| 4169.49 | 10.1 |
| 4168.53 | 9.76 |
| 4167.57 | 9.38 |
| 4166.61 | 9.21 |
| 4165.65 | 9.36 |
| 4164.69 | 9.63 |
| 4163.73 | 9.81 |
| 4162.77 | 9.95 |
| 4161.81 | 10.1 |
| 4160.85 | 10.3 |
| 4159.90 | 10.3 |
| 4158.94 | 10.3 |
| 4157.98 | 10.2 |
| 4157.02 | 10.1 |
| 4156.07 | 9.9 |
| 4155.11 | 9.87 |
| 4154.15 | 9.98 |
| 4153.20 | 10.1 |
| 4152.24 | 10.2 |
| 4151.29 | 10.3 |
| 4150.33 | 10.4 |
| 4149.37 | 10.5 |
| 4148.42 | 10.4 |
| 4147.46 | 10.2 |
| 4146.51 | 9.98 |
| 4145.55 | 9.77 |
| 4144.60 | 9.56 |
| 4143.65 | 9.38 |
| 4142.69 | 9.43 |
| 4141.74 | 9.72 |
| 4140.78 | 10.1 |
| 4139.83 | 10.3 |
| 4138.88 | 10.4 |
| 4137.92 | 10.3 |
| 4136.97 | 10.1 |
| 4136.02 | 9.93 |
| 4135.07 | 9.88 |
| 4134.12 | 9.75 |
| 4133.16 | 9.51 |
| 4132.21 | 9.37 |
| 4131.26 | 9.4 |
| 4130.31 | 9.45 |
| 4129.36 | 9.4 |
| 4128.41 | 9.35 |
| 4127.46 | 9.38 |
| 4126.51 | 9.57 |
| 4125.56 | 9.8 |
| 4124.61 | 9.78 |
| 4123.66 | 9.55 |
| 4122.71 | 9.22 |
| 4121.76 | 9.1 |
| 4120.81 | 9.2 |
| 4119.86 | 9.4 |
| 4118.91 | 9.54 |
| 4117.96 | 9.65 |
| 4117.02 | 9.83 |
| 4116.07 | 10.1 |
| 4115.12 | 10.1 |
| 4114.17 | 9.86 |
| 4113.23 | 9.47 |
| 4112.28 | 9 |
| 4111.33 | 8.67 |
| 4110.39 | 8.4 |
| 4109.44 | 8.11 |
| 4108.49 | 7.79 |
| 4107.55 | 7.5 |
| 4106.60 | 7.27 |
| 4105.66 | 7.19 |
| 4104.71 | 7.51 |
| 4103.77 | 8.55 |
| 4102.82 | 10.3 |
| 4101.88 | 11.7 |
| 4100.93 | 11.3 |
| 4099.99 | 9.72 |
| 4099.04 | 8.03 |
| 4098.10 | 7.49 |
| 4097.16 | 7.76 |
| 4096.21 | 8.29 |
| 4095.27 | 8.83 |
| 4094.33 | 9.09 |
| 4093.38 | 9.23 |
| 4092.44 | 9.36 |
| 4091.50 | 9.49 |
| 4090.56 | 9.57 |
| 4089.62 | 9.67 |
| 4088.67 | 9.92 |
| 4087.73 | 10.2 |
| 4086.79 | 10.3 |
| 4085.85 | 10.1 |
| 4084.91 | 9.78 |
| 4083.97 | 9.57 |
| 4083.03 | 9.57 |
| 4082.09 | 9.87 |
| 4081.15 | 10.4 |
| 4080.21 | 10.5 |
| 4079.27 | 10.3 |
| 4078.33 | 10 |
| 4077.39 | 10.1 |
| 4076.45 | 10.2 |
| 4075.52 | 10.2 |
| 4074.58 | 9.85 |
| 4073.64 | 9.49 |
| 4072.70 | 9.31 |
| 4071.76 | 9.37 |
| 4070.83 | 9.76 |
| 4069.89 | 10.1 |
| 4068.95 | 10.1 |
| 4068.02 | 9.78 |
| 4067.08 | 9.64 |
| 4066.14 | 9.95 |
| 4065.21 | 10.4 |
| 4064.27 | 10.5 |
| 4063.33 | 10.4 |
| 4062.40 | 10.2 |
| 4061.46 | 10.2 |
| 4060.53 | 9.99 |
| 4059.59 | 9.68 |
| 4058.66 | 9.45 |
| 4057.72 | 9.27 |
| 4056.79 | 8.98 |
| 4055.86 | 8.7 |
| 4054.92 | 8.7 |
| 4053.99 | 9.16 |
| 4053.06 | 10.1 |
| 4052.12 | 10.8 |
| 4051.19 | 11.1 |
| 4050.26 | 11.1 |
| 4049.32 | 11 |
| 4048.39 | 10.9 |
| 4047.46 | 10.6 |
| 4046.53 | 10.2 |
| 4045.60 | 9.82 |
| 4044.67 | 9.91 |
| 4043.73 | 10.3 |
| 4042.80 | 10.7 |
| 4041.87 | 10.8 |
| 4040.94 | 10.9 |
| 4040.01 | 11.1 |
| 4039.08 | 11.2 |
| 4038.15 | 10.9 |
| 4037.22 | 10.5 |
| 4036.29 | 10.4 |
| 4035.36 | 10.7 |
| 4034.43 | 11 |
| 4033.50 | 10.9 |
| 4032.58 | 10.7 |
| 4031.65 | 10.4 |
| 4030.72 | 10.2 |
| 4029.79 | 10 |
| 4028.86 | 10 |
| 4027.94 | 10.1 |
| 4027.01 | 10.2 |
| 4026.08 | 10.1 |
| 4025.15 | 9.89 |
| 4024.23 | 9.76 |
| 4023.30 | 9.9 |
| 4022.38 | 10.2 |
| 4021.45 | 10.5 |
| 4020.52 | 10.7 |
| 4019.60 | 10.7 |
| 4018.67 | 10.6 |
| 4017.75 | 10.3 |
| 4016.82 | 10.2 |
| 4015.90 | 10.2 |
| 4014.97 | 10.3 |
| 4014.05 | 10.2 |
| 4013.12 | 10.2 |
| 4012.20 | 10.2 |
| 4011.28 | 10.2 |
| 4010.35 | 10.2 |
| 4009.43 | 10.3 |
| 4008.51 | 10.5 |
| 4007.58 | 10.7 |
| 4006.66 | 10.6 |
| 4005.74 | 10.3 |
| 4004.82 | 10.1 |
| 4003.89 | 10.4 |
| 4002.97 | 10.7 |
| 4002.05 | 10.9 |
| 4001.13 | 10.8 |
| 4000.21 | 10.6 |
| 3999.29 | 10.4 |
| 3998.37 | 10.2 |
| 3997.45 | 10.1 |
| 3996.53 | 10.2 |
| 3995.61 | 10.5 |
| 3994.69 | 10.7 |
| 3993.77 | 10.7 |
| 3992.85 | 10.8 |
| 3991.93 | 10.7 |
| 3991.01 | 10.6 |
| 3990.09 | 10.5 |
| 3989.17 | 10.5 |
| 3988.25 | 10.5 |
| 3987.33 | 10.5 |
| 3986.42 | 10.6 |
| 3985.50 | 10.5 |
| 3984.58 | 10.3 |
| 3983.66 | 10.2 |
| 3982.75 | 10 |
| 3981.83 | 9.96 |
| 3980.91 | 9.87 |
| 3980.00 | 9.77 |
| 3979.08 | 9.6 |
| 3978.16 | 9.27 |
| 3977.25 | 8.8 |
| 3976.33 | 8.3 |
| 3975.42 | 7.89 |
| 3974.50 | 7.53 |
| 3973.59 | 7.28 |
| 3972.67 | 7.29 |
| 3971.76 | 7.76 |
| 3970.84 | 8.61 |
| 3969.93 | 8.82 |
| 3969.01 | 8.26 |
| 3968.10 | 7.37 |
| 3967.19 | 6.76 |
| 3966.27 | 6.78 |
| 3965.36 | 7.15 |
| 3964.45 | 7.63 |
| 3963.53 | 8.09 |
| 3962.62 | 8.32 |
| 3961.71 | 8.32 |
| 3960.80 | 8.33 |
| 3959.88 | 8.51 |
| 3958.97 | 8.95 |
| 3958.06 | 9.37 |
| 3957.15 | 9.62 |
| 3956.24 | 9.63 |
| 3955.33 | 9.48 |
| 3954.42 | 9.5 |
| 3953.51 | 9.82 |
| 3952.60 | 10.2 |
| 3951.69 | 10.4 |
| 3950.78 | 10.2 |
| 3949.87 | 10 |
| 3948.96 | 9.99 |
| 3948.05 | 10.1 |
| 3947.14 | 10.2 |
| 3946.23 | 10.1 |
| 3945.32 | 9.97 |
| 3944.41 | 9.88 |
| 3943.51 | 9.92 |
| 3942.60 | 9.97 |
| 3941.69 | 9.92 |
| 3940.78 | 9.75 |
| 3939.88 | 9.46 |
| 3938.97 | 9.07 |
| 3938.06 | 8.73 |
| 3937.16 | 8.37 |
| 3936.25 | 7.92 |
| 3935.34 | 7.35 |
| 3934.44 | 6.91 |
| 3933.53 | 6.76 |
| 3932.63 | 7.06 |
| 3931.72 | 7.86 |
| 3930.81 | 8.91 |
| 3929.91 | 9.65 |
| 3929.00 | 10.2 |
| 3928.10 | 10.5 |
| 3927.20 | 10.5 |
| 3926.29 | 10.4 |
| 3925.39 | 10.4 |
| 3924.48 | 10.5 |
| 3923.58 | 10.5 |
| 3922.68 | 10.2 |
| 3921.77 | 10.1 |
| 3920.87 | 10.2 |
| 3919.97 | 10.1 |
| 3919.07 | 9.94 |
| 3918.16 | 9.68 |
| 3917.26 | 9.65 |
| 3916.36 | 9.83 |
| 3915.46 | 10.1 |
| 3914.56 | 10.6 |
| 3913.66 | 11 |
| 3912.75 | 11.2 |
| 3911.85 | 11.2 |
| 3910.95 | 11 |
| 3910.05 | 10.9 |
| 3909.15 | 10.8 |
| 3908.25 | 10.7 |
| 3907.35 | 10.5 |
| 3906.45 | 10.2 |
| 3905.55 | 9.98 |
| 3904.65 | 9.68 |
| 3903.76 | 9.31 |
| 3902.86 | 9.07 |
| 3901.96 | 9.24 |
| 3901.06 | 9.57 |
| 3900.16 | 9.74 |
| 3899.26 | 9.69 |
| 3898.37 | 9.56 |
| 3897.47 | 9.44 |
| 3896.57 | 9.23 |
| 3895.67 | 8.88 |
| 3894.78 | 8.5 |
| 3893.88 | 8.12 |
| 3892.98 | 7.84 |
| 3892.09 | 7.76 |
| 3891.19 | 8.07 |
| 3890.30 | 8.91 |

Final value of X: 2.8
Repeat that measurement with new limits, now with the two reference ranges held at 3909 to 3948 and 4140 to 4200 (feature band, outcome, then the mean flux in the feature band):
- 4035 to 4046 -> -1.0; 10.6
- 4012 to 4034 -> -1.2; 10.3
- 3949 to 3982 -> 3.4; 8.71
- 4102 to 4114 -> 1.6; 8.46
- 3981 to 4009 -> -2.2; 10.5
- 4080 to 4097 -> 0.2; 9.6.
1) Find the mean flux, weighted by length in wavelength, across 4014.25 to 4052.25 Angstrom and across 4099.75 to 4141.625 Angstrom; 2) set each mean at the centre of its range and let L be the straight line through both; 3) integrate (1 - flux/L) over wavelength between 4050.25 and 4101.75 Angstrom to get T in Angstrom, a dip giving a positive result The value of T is 1.2 Angstrom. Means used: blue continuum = 10.5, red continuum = 9.41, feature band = 9.73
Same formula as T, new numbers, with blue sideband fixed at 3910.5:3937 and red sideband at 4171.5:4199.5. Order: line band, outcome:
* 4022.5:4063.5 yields -2.8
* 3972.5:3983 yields 0.9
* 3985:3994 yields -0.9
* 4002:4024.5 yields -1.7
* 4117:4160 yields -1.2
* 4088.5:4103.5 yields 0.4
